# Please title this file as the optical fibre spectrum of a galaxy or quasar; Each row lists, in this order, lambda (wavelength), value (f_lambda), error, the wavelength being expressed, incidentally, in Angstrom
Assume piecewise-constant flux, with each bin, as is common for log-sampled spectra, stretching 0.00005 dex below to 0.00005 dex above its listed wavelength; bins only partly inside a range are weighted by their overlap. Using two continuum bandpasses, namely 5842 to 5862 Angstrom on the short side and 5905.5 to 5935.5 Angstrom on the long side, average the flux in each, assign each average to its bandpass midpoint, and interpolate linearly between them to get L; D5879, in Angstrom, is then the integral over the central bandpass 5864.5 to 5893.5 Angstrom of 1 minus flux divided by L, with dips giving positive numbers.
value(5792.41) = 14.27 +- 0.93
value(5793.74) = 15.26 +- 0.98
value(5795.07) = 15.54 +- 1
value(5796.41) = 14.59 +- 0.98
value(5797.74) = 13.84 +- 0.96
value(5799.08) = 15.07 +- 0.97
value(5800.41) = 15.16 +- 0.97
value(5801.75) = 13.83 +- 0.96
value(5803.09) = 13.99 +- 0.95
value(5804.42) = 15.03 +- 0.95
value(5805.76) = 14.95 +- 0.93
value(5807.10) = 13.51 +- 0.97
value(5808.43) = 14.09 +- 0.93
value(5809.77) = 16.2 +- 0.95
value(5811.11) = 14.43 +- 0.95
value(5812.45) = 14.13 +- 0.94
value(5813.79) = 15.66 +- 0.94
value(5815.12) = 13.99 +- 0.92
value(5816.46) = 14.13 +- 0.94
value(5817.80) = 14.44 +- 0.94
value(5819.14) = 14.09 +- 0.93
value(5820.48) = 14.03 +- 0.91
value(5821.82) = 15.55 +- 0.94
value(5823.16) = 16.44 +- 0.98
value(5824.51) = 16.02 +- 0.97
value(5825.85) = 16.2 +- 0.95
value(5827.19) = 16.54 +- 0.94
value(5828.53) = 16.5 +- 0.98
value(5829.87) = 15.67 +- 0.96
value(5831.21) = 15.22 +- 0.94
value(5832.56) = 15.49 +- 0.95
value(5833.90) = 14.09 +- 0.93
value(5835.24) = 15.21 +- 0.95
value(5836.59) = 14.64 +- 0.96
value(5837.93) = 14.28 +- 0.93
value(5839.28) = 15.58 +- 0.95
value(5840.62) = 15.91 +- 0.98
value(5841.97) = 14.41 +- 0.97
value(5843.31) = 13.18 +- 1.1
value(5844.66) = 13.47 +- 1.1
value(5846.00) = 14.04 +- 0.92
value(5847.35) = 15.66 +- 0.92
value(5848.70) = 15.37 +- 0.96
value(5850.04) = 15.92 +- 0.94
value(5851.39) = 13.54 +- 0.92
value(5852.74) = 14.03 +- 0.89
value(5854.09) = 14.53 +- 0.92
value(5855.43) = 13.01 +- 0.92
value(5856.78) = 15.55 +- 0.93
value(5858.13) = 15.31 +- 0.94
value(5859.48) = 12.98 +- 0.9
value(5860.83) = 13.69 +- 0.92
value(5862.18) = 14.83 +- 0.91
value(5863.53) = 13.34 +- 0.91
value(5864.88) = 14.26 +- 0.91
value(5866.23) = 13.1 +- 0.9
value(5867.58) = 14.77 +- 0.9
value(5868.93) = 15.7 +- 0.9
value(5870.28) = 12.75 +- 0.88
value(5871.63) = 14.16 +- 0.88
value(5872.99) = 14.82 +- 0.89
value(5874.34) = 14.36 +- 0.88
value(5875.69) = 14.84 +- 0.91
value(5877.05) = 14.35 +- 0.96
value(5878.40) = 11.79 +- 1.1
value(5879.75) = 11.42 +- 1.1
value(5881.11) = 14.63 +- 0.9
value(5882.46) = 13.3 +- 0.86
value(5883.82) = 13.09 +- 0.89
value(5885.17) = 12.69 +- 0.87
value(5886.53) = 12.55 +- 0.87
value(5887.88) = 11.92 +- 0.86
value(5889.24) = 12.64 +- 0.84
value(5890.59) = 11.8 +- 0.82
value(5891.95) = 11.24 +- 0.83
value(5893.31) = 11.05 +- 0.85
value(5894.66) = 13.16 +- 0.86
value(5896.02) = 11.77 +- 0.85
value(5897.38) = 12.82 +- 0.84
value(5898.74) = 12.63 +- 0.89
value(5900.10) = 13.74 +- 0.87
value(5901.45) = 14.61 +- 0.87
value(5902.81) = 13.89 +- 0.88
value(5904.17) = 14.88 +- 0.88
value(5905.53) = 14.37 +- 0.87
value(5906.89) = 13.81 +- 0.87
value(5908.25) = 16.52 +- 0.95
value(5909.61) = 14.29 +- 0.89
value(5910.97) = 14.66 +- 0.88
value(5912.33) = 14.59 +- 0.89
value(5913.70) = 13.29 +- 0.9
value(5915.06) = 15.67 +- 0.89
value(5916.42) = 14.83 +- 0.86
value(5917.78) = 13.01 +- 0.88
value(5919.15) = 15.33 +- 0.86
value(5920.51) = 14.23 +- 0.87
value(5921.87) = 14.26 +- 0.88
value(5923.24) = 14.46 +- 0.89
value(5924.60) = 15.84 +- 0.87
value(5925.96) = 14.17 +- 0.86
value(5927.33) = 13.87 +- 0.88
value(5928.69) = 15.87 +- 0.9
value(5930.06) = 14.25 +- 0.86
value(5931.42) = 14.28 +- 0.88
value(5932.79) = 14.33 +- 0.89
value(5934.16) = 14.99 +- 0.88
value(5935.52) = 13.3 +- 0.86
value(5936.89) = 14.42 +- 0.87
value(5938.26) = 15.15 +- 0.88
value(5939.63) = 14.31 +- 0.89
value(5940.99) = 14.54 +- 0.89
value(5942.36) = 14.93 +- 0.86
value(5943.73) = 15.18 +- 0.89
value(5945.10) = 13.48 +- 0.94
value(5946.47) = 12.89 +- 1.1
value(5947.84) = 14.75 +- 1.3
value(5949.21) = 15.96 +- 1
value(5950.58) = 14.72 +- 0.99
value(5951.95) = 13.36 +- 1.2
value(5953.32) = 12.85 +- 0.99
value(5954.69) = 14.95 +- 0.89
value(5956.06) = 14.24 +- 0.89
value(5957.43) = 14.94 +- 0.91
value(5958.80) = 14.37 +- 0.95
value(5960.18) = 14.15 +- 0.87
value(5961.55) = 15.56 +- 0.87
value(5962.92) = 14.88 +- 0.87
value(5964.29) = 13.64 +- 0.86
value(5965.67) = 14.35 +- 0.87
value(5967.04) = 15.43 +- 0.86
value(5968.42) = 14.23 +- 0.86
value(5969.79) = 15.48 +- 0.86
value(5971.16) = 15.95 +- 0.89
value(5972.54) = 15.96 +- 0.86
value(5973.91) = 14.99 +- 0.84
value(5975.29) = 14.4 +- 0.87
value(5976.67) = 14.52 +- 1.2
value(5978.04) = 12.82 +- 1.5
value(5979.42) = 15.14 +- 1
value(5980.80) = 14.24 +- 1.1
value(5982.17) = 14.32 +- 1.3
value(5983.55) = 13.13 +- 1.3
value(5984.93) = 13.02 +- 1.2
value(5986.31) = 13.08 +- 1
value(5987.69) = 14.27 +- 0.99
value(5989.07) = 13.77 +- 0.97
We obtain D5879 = 2.3 Angstrom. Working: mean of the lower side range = 14.3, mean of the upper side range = 14.6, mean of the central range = 13.3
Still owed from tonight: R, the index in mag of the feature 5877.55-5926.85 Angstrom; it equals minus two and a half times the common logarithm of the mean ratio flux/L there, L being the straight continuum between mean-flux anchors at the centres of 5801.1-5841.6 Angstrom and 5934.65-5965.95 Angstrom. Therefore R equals 0.08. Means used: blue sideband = 15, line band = 13.6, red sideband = 14.4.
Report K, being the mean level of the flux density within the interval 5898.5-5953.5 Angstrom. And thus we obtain 14.4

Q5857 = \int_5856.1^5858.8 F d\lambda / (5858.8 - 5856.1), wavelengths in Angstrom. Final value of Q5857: 15.4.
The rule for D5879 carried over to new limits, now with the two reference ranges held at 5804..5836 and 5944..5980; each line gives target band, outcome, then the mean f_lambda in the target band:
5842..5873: 1.40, 14.3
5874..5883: 0.82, 13.5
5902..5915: 0.18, 14.5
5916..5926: 0.11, 14.5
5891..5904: 1.71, 12.8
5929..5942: 0.17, 14.4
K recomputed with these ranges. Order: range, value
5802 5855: 14.9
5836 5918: 13.9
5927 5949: 14.4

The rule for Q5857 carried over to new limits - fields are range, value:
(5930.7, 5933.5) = 14.3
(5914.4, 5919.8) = 14.7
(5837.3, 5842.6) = 15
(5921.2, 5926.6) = 14.7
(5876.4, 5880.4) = 12.5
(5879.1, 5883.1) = 13.1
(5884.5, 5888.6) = 12.4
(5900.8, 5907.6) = 14.3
